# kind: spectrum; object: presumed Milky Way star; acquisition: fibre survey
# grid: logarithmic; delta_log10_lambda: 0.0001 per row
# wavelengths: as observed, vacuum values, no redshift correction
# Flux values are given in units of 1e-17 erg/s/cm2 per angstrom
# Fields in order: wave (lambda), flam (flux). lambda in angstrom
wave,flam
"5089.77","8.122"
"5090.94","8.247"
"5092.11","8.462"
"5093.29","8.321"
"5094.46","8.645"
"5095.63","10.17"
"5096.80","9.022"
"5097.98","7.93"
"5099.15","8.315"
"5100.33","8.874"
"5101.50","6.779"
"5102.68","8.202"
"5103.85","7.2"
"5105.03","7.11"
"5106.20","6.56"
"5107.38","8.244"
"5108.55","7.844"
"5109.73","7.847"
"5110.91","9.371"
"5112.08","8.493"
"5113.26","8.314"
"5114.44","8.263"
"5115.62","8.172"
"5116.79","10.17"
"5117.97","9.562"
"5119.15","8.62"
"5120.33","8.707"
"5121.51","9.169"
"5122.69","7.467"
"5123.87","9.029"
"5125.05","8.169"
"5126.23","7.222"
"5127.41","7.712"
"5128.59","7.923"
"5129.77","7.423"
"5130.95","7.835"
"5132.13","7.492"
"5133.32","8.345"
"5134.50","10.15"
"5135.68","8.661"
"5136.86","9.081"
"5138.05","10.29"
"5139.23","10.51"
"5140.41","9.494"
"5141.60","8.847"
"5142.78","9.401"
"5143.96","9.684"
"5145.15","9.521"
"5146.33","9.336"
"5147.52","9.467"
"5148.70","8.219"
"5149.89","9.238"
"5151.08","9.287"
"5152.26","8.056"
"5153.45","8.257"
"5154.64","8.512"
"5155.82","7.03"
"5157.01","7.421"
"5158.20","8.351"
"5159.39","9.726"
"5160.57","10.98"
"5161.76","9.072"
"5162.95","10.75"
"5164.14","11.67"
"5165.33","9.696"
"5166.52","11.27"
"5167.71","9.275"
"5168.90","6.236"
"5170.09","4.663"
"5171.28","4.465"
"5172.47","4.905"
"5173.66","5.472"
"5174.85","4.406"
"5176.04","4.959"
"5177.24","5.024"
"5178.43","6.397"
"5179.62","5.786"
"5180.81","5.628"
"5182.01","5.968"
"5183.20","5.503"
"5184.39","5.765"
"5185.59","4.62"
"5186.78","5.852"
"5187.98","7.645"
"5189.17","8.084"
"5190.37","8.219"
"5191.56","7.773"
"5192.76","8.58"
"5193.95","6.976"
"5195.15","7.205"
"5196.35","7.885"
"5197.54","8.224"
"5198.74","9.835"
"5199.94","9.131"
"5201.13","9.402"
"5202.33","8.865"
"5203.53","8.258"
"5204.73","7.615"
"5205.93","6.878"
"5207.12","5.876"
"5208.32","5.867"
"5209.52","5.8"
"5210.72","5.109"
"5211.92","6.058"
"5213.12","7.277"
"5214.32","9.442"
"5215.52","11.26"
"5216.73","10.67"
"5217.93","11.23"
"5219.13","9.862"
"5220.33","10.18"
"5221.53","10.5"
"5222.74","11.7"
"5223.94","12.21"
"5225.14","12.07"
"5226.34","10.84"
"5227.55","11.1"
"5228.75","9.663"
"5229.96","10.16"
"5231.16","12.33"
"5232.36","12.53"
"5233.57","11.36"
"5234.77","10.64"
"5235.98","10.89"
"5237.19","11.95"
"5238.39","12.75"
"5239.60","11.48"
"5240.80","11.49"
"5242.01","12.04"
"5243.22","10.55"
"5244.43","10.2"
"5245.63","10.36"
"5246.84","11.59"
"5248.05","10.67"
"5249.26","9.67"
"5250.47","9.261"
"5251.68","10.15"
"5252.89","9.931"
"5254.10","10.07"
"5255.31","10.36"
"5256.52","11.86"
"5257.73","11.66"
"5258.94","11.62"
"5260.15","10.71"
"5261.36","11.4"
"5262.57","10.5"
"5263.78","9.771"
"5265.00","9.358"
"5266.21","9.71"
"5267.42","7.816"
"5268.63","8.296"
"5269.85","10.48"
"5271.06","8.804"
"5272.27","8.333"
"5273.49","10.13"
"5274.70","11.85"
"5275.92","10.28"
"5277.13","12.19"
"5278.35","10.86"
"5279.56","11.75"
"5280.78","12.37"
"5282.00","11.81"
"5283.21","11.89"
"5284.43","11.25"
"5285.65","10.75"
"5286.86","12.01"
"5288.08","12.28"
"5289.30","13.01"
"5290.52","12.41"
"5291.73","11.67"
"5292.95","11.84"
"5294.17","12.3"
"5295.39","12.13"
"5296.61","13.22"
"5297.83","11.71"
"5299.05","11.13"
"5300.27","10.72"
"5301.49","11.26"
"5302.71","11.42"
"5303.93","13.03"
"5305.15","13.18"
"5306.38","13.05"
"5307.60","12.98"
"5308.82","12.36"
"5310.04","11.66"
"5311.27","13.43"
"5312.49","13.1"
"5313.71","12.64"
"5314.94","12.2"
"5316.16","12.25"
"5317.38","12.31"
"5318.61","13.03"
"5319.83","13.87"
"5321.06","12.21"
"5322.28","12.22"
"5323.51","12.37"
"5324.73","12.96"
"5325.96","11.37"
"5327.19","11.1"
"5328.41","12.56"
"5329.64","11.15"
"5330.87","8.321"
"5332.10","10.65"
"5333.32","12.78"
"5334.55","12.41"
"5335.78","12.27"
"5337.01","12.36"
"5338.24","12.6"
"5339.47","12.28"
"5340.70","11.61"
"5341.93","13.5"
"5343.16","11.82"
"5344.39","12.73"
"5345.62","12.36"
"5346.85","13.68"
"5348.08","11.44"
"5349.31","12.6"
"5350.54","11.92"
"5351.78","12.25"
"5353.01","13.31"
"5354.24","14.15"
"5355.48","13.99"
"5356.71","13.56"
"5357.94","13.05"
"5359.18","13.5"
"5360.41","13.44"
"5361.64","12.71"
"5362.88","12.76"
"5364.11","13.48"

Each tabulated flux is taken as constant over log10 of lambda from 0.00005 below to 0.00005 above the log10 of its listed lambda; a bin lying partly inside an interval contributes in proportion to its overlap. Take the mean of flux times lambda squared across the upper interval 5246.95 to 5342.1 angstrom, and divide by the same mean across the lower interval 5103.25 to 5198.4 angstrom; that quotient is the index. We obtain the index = 1.52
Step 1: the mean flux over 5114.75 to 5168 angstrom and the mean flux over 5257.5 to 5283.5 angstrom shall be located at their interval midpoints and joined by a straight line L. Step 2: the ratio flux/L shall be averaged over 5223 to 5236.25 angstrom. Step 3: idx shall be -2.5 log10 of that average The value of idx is -0.129 mag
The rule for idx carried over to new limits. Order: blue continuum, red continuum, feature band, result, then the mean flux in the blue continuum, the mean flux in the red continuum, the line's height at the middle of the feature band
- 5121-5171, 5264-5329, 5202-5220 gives 0.24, 8.78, 11.7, 10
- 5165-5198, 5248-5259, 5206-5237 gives -0.11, 6.63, 10.5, 8.76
